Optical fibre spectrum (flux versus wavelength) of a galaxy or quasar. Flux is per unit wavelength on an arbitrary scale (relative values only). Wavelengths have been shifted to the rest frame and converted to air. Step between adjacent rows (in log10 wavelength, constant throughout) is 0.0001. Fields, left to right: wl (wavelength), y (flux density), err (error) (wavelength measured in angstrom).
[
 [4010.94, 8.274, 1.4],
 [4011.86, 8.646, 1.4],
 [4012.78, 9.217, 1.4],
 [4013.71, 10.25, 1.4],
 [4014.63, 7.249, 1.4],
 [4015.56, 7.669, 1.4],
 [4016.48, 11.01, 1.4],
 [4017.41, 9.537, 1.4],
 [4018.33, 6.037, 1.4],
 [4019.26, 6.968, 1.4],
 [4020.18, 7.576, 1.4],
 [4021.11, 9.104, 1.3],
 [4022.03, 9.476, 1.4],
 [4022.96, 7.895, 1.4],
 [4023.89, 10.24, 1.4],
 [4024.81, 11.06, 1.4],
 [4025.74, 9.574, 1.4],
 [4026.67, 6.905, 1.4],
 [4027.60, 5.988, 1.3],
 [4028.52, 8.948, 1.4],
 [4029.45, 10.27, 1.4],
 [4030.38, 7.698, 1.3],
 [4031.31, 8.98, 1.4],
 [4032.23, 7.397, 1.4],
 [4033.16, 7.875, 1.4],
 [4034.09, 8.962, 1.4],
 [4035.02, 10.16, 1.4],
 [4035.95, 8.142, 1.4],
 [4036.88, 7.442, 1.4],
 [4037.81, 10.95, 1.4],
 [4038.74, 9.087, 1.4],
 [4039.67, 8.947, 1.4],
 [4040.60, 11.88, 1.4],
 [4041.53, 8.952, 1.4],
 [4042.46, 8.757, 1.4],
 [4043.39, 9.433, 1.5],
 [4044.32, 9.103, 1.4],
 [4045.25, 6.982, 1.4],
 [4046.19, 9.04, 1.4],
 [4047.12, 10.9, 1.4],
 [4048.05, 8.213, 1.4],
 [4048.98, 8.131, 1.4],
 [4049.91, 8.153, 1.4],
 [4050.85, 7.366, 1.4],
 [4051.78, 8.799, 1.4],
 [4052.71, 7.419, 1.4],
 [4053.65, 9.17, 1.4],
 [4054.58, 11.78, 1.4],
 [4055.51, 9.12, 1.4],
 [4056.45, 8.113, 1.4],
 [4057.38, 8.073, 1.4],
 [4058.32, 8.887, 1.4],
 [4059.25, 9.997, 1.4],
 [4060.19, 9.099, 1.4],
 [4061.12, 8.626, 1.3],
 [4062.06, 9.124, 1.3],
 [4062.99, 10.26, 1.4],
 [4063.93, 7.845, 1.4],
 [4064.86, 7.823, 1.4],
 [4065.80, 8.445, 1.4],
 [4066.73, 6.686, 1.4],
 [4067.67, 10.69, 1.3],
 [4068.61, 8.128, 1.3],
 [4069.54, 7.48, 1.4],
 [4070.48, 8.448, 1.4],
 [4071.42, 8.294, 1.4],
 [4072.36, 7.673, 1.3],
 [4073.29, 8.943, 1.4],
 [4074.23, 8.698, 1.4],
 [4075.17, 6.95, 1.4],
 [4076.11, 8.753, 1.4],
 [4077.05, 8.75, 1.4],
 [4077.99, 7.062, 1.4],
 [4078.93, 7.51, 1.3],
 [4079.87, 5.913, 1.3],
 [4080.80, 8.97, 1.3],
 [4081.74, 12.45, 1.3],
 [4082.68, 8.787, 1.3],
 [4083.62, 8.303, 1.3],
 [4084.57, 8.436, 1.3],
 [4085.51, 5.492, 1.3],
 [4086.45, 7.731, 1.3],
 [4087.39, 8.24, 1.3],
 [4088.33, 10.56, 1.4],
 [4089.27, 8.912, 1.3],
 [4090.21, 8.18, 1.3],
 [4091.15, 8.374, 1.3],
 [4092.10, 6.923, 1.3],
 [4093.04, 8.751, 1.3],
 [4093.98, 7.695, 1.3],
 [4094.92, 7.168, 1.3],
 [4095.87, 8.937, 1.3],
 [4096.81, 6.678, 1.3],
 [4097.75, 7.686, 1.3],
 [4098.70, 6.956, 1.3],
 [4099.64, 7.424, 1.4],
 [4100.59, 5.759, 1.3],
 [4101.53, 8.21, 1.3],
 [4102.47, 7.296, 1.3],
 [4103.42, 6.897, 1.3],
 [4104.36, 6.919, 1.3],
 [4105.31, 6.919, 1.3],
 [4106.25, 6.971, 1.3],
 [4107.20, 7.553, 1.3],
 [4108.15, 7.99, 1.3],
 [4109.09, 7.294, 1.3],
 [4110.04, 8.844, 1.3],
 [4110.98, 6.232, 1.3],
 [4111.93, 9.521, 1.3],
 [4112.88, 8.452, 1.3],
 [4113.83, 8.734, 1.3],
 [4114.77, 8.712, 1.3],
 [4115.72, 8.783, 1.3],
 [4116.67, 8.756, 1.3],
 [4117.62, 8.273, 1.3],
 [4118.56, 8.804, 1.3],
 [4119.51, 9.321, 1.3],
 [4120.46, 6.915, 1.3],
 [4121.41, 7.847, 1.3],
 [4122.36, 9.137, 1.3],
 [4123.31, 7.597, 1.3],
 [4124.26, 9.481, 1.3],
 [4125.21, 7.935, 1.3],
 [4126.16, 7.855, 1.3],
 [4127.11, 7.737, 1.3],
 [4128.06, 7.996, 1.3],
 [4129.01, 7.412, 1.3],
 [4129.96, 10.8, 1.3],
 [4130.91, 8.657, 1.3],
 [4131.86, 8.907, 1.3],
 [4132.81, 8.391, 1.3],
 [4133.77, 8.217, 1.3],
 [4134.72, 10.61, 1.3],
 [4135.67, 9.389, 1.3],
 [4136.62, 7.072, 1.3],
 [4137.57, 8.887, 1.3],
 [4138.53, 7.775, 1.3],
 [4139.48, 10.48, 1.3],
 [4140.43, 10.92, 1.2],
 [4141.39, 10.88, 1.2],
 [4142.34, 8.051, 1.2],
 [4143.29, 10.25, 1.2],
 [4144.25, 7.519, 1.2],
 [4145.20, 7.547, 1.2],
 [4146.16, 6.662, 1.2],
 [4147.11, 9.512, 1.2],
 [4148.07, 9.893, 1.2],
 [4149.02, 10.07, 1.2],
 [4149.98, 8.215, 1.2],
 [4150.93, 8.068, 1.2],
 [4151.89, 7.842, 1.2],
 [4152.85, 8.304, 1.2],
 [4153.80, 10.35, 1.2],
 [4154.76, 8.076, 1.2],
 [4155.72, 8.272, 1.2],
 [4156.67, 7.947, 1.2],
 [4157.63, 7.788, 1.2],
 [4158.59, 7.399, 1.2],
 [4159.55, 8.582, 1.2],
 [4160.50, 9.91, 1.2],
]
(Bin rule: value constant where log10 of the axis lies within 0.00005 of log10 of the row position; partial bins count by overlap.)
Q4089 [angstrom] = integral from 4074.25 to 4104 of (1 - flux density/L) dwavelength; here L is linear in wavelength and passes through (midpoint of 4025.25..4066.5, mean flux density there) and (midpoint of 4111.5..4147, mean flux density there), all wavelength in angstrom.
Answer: 2.7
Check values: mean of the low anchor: 8.78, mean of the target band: 7.93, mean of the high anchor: 8.66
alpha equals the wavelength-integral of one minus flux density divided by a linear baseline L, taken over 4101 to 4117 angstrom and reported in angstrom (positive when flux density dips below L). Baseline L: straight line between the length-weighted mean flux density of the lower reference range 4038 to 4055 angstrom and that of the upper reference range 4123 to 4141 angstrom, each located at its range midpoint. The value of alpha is 1.74 angstrom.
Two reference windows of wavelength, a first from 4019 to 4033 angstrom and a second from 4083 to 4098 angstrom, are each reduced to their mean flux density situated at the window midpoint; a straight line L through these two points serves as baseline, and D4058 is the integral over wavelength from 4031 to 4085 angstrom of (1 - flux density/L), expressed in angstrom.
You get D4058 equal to -2.66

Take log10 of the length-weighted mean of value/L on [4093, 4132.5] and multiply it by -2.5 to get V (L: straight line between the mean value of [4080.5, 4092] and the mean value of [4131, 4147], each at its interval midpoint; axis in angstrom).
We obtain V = 0.10 mag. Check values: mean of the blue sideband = 8.63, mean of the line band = 7.99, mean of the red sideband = 8.86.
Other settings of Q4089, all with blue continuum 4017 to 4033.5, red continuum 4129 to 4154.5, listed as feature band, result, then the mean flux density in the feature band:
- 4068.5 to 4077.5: 0.44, 8.21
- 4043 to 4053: 0.01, 8.52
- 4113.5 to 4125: 0.42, 8.52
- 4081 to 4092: 0.08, 8.62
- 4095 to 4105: 1.70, 7.26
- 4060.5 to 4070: 0.08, 8.53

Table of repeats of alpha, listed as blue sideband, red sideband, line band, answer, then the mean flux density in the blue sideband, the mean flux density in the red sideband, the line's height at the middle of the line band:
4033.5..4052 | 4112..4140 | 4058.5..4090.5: 1.3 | 8.96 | 8.6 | 8.83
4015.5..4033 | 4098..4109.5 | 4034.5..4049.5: -1.6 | 8.56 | 7.19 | 8.25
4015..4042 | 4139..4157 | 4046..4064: -0.3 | 8.78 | 8.9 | 8.8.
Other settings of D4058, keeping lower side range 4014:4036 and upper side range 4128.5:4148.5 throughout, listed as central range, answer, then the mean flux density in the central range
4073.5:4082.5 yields 0.37 angstrom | 8.37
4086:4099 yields 1.05 angstrom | 8.07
